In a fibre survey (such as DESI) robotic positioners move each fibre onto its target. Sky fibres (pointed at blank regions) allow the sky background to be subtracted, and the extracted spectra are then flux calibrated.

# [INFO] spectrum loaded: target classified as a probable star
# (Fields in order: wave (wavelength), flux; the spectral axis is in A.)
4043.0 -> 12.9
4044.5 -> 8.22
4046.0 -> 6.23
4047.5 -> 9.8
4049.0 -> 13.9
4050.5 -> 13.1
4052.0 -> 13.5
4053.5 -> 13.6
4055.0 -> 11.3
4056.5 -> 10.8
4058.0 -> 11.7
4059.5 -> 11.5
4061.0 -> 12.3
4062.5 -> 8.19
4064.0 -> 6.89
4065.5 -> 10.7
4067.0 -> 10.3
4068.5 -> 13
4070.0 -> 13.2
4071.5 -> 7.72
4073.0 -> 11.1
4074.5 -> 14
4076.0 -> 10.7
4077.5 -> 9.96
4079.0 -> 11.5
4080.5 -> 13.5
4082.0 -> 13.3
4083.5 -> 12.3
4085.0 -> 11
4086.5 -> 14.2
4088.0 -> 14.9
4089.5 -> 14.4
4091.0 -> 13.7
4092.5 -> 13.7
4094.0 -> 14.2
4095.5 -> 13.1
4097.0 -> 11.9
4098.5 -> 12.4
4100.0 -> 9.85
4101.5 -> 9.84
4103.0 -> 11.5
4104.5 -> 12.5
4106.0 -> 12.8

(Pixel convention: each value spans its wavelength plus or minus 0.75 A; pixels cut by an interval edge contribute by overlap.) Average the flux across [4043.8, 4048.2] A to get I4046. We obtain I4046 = 8.06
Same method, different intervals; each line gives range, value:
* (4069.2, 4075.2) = 11.5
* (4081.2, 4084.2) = 12.8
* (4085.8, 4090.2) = 14.5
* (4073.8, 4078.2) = 11.5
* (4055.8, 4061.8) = 11.6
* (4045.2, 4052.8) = 11.3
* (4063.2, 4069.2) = 10.2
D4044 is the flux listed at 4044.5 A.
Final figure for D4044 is 8.22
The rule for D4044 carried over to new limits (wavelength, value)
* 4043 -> 12.9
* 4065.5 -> 10.7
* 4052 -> 13.5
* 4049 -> 13.9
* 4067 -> 10.3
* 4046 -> 6.23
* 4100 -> 9.85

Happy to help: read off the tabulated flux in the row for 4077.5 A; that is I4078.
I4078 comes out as 9.96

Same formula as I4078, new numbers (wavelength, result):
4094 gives 14.2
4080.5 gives 13.5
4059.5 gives 11.5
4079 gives 11.5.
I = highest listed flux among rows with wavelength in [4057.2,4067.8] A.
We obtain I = 12.3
